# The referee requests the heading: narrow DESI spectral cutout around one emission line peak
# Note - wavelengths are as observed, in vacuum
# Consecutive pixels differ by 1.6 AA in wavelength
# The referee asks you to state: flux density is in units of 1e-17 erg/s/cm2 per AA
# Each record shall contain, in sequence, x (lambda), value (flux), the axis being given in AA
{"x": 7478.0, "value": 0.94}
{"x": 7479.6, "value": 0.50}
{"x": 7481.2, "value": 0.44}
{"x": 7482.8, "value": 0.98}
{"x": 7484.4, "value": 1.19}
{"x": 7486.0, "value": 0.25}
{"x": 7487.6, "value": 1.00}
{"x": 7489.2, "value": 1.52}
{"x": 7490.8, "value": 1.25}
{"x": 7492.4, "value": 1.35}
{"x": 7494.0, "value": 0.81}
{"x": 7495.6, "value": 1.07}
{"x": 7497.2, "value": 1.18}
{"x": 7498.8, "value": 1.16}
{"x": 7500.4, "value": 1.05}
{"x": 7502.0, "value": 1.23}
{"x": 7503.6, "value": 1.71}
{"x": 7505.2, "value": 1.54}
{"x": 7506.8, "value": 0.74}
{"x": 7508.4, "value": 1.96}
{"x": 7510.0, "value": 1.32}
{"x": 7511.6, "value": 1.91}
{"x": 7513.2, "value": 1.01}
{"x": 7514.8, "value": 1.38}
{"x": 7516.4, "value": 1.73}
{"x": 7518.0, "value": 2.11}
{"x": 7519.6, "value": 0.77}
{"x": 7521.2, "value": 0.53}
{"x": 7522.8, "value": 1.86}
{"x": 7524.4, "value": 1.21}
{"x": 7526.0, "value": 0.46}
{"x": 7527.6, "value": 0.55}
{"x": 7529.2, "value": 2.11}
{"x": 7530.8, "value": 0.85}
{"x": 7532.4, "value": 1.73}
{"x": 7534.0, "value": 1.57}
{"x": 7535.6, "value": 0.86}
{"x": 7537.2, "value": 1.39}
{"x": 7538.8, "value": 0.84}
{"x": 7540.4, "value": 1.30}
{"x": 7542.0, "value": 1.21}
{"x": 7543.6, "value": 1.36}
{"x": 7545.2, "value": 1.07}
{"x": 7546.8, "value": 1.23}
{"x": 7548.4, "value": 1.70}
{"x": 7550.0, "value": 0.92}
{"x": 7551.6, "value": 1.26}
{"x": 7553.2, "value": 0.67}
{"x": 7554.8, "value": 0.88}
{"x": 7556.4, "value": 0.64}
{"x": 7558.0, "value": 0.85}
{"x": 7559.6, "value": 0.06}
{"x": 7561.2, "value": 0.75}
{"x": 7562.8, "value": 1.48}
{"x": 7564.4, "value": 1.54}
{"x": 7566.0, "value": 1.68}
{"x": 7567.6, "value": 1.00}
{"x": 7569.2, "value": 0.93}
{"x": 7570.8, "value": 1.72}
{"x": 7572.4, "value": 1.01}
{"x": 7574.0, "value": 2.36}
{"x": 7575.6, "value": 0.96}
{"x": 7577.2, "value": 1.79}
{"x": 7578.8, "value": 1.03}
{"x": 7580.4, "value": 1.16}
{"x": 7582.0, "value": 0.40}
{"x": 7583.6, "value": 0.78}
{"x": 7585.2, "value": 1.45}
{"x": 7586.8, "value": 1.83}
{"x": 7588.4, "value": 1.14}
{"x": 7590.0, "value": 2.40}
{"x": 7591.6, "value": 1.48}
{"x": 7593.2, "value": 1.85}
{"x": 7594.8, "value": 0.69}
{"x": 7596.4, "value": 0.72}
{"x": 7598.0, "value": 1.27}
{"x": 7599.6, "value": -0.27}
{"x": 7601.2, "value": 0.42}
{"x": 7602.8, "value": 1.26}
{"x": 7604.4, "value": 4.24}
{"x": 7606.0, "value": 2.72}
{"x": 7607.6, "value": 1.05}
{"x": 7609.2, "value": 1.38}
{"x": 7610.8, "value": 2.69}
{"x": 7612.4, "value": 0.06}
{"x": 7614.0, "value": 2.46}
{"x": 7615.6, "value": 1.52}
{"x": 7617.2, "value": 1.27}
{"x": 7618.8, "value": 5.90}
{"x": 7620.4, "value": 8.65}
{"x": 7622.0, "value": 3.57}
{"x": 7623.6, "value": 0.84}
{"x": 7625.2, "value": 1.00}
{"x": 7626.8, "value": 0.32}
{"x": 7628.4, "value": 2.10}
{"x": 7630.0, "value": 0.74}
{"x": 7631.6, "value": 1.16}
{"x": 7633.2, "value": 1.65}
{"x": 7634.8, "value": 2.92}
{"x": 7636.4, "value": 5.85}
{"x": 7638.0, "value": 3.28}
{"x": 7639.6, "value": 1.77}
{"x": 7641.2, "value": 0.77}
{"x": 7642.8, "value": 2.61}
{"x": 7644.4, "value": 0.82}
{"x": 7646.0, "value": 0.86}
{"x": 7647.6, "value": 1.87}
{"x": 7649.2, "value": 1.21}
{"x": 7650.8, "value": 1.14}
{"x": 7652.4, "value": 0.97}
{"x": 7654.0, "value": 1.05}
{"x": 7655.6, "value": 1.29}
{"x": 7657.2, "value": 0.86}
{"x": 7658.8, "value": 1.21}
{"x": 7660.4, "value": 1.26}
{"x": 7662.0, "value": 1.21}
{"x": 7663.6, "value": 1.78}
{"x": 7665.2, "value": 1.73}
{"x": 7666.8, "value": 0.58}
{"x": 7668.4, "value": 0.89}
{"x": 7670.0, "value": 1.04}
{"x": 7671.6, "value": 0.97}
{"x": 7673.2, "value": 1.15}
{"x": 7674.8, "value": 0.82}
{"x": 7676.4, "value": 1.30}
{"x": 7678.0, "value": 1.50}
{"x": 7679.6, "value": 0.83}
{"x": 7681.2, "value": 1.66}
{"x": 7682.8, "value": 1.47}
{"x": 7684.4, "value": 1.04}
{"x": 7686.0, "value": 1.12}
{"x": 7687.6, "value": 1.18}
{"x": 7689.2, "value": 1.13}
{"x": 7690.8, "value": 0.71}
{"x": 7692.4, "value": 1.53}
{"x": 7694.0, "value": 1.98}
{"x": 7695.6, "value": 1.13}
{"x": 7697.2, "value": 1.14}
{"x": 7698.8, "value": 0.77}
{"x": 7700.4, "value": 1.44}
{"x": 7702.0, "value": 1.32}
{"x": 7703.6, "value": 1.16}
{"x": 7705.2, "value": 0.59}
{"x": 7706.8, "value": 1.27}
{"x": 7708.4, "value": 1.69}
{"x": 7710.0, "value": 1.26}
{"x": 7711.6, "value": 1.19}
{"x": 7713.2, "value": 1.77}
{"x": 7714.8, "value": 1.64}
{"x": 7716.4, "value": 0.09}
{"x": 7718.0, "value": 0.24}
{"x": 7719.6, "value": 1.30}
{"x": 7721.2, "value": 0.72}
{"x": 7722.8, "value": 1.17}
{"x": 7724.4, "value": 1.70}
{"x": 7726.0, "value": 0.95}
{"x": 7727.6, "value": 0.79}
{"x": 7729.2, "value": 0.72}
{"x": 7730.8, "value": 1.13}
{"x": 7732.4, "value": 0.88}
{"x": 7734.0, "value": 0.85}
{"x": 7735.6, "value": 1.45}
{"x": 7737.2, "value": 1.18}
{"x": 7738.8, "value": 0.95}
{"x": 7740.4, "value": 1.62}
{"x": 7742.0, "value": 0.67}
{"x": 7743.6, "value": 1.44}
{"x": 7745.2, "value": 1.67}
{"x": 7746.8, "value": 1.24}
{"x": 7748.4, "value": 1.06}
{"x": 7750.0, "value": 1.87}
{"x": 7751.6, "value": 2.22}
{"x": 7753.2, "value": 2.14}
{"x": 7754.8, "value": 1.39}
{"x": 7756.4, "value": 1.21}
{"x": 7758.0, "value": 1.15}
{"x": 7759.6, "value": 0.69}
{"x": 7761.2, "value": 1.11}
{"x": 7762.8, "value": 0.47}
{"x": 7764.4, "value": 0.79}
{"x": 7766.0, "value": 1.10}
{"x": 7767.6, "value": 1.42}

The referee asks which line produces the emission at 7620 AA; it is [S II]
